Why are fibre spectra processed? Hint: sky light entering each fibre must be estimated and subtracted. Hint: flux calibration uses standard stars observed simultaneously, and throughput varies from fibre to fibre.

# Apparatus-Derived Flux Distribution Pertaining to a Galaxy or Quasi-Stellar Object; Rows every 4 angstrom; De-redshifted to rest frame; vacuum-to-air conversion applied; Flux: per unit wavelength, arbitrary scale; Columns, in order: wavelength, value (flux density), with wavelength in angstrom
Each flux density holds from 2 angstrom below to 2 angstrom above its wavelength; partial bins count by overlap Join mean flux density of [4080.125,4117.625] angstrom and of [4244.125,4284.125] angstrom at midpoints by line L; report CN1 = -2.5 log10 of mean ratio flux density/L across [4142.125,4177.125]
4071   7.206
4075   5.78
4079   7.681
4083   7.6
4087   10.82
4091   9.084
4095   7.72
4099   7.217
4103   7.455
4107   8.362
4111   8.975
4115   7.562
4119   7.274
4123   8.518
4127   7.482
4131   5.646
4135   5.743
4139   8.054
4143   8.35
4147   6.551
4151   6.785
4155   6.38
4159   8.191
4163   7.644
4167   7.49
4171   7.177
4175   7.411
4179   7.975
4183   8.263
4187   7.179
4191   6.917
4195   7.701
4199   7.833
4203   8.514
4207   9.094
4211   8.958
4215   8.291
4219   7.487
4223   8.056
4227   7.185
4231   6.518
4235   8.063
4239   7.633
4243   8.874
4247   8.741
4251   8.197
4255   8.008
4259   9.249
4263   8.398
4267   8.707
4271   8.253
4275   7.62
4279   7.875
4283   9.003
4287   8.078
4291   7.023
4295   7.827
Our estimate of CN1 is 0.14 mag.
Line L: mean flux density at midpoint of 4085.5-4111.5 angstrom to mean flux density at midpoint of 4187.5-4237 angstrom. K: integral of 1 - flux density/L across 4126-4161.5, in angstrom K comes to 5.2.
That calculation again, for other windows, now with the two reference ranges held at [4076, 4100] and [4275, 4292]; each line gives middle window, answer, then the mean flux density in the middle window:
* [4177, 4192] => 1.0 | 7.63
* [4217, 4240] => 1.7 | 7.48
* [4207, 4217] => -0.7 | 8.72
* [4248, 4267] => -1.1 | 8.5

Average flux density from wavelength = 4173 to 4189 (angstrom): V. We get 7.71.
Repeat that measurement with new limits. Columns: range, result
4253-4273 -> 8.52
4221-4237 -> 7.46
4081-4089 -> 9.21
